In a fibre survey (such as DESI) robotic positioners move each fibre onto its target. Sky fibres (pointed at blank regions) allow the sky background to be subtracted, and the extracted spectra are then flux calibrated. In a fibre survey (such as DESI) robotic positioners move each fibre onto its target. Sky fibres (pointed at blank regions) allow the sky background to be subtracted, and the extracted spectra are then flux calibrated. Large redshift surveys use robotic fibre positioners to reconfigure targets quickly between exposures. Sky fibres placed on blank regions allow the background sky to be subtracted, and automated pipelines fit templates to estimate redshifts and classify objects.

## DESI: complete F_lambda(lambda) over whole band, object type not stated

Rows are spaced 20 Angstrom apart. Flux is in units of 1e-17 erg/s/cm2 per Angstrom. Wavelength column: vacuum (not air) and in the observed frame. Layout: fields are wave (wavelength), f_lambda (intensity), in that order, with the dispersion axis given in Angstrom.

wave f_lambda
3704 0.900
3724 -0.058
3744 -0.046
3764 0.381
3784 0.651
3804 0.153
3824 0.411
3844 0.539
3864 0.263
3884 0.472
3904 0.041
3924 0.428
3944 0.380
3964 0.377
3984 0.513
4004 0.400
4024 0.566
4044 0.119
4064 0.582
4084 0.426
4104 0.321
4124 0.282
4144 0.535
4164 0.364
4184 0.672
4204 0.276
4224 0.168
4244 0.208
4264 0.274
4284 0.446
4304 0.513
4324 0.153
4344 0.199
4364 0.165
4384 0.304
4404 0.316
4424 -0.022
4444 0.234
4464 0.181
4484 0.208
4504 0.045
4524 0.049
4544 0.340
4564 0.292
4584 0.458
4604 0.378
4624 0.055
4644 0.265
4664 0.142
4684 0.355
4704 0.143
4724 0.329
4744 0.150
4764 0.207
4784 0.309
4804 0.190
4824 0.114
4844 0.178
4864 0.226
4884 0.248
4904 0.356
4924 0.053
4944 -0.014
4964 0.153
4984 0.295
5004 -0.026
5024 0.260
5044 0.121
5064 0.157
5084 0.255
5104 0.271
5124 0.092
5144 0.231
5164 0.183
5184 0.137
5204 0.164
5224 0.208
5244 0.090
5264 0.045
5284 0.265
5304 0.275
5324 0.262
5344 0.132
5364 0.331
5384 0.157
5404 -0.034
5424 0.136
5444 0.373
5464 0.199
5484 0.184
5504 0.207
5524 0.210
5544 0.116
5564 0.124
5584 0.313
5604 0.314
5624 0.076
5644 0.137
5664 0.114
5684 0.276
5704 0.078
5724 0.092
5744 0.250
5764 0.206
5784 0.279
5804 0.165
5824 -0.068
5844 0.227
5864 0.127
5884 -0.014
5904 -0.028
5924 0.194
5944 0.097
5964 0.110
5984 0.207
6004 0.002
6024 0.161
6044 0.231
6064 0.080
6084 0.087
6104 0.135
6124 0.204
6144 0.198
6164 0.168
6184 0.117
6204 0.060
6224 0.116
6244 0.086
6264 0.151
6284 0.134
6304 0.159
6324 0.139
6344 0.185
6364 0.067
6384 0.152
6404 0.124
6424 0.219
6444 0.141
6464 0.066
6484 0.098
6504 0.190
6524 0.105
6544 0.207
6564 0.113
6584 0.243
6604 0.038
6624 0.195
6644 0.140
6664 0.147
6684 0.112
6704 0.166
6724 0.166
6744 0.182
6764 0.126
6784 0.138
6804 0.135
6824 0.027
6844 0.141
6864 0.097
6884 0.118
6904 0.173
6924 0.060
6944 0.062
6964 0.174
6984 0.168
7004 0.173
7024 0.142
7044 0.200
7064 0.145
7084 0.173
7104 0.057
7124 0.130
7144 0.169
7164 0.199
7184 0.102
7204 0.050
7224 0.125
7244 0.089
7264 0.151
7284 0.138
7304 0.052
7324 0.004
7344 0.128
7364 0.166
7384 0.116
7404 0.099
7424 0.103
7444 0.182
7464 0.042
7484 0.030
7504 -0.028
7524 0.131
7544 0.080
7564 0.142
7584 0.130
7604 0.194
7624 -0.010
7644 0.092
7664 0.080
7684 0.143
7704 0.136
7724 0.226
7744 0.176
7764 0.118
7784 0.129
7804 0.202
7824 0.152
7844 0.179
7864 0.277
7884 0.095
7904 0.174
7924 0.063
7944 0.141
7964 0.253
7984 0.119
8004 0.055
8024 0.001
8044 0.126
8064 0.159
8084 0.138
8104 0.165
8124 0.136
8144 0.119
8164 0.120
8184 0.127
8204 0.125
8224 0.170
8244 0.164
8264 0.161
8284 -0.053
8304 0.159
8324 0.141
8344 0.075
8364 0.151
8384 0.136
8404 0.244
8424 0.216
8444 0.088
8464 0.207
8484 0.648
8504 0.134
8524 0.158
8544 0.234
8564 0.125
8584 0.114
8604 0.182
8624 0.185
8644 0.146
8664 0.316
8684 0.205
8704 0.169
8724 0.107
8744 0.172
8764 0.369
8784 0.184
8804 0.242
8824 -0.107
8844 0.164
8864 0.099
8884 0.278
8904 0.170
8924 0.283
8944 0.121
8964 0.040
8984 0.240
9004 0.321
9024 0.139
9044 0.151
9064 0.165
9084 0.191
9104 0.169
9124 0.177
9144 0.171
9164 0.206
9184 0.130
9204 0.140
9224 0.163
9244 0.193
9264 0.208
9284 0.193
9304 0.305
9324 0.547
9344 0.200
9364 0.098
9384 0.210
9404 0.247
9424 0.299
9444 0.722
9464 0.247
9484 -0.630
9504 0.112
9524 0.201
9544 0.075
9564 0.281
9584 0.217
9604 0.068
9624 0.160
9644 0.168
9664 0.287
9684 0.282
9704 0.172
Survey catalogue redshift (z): 1.27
